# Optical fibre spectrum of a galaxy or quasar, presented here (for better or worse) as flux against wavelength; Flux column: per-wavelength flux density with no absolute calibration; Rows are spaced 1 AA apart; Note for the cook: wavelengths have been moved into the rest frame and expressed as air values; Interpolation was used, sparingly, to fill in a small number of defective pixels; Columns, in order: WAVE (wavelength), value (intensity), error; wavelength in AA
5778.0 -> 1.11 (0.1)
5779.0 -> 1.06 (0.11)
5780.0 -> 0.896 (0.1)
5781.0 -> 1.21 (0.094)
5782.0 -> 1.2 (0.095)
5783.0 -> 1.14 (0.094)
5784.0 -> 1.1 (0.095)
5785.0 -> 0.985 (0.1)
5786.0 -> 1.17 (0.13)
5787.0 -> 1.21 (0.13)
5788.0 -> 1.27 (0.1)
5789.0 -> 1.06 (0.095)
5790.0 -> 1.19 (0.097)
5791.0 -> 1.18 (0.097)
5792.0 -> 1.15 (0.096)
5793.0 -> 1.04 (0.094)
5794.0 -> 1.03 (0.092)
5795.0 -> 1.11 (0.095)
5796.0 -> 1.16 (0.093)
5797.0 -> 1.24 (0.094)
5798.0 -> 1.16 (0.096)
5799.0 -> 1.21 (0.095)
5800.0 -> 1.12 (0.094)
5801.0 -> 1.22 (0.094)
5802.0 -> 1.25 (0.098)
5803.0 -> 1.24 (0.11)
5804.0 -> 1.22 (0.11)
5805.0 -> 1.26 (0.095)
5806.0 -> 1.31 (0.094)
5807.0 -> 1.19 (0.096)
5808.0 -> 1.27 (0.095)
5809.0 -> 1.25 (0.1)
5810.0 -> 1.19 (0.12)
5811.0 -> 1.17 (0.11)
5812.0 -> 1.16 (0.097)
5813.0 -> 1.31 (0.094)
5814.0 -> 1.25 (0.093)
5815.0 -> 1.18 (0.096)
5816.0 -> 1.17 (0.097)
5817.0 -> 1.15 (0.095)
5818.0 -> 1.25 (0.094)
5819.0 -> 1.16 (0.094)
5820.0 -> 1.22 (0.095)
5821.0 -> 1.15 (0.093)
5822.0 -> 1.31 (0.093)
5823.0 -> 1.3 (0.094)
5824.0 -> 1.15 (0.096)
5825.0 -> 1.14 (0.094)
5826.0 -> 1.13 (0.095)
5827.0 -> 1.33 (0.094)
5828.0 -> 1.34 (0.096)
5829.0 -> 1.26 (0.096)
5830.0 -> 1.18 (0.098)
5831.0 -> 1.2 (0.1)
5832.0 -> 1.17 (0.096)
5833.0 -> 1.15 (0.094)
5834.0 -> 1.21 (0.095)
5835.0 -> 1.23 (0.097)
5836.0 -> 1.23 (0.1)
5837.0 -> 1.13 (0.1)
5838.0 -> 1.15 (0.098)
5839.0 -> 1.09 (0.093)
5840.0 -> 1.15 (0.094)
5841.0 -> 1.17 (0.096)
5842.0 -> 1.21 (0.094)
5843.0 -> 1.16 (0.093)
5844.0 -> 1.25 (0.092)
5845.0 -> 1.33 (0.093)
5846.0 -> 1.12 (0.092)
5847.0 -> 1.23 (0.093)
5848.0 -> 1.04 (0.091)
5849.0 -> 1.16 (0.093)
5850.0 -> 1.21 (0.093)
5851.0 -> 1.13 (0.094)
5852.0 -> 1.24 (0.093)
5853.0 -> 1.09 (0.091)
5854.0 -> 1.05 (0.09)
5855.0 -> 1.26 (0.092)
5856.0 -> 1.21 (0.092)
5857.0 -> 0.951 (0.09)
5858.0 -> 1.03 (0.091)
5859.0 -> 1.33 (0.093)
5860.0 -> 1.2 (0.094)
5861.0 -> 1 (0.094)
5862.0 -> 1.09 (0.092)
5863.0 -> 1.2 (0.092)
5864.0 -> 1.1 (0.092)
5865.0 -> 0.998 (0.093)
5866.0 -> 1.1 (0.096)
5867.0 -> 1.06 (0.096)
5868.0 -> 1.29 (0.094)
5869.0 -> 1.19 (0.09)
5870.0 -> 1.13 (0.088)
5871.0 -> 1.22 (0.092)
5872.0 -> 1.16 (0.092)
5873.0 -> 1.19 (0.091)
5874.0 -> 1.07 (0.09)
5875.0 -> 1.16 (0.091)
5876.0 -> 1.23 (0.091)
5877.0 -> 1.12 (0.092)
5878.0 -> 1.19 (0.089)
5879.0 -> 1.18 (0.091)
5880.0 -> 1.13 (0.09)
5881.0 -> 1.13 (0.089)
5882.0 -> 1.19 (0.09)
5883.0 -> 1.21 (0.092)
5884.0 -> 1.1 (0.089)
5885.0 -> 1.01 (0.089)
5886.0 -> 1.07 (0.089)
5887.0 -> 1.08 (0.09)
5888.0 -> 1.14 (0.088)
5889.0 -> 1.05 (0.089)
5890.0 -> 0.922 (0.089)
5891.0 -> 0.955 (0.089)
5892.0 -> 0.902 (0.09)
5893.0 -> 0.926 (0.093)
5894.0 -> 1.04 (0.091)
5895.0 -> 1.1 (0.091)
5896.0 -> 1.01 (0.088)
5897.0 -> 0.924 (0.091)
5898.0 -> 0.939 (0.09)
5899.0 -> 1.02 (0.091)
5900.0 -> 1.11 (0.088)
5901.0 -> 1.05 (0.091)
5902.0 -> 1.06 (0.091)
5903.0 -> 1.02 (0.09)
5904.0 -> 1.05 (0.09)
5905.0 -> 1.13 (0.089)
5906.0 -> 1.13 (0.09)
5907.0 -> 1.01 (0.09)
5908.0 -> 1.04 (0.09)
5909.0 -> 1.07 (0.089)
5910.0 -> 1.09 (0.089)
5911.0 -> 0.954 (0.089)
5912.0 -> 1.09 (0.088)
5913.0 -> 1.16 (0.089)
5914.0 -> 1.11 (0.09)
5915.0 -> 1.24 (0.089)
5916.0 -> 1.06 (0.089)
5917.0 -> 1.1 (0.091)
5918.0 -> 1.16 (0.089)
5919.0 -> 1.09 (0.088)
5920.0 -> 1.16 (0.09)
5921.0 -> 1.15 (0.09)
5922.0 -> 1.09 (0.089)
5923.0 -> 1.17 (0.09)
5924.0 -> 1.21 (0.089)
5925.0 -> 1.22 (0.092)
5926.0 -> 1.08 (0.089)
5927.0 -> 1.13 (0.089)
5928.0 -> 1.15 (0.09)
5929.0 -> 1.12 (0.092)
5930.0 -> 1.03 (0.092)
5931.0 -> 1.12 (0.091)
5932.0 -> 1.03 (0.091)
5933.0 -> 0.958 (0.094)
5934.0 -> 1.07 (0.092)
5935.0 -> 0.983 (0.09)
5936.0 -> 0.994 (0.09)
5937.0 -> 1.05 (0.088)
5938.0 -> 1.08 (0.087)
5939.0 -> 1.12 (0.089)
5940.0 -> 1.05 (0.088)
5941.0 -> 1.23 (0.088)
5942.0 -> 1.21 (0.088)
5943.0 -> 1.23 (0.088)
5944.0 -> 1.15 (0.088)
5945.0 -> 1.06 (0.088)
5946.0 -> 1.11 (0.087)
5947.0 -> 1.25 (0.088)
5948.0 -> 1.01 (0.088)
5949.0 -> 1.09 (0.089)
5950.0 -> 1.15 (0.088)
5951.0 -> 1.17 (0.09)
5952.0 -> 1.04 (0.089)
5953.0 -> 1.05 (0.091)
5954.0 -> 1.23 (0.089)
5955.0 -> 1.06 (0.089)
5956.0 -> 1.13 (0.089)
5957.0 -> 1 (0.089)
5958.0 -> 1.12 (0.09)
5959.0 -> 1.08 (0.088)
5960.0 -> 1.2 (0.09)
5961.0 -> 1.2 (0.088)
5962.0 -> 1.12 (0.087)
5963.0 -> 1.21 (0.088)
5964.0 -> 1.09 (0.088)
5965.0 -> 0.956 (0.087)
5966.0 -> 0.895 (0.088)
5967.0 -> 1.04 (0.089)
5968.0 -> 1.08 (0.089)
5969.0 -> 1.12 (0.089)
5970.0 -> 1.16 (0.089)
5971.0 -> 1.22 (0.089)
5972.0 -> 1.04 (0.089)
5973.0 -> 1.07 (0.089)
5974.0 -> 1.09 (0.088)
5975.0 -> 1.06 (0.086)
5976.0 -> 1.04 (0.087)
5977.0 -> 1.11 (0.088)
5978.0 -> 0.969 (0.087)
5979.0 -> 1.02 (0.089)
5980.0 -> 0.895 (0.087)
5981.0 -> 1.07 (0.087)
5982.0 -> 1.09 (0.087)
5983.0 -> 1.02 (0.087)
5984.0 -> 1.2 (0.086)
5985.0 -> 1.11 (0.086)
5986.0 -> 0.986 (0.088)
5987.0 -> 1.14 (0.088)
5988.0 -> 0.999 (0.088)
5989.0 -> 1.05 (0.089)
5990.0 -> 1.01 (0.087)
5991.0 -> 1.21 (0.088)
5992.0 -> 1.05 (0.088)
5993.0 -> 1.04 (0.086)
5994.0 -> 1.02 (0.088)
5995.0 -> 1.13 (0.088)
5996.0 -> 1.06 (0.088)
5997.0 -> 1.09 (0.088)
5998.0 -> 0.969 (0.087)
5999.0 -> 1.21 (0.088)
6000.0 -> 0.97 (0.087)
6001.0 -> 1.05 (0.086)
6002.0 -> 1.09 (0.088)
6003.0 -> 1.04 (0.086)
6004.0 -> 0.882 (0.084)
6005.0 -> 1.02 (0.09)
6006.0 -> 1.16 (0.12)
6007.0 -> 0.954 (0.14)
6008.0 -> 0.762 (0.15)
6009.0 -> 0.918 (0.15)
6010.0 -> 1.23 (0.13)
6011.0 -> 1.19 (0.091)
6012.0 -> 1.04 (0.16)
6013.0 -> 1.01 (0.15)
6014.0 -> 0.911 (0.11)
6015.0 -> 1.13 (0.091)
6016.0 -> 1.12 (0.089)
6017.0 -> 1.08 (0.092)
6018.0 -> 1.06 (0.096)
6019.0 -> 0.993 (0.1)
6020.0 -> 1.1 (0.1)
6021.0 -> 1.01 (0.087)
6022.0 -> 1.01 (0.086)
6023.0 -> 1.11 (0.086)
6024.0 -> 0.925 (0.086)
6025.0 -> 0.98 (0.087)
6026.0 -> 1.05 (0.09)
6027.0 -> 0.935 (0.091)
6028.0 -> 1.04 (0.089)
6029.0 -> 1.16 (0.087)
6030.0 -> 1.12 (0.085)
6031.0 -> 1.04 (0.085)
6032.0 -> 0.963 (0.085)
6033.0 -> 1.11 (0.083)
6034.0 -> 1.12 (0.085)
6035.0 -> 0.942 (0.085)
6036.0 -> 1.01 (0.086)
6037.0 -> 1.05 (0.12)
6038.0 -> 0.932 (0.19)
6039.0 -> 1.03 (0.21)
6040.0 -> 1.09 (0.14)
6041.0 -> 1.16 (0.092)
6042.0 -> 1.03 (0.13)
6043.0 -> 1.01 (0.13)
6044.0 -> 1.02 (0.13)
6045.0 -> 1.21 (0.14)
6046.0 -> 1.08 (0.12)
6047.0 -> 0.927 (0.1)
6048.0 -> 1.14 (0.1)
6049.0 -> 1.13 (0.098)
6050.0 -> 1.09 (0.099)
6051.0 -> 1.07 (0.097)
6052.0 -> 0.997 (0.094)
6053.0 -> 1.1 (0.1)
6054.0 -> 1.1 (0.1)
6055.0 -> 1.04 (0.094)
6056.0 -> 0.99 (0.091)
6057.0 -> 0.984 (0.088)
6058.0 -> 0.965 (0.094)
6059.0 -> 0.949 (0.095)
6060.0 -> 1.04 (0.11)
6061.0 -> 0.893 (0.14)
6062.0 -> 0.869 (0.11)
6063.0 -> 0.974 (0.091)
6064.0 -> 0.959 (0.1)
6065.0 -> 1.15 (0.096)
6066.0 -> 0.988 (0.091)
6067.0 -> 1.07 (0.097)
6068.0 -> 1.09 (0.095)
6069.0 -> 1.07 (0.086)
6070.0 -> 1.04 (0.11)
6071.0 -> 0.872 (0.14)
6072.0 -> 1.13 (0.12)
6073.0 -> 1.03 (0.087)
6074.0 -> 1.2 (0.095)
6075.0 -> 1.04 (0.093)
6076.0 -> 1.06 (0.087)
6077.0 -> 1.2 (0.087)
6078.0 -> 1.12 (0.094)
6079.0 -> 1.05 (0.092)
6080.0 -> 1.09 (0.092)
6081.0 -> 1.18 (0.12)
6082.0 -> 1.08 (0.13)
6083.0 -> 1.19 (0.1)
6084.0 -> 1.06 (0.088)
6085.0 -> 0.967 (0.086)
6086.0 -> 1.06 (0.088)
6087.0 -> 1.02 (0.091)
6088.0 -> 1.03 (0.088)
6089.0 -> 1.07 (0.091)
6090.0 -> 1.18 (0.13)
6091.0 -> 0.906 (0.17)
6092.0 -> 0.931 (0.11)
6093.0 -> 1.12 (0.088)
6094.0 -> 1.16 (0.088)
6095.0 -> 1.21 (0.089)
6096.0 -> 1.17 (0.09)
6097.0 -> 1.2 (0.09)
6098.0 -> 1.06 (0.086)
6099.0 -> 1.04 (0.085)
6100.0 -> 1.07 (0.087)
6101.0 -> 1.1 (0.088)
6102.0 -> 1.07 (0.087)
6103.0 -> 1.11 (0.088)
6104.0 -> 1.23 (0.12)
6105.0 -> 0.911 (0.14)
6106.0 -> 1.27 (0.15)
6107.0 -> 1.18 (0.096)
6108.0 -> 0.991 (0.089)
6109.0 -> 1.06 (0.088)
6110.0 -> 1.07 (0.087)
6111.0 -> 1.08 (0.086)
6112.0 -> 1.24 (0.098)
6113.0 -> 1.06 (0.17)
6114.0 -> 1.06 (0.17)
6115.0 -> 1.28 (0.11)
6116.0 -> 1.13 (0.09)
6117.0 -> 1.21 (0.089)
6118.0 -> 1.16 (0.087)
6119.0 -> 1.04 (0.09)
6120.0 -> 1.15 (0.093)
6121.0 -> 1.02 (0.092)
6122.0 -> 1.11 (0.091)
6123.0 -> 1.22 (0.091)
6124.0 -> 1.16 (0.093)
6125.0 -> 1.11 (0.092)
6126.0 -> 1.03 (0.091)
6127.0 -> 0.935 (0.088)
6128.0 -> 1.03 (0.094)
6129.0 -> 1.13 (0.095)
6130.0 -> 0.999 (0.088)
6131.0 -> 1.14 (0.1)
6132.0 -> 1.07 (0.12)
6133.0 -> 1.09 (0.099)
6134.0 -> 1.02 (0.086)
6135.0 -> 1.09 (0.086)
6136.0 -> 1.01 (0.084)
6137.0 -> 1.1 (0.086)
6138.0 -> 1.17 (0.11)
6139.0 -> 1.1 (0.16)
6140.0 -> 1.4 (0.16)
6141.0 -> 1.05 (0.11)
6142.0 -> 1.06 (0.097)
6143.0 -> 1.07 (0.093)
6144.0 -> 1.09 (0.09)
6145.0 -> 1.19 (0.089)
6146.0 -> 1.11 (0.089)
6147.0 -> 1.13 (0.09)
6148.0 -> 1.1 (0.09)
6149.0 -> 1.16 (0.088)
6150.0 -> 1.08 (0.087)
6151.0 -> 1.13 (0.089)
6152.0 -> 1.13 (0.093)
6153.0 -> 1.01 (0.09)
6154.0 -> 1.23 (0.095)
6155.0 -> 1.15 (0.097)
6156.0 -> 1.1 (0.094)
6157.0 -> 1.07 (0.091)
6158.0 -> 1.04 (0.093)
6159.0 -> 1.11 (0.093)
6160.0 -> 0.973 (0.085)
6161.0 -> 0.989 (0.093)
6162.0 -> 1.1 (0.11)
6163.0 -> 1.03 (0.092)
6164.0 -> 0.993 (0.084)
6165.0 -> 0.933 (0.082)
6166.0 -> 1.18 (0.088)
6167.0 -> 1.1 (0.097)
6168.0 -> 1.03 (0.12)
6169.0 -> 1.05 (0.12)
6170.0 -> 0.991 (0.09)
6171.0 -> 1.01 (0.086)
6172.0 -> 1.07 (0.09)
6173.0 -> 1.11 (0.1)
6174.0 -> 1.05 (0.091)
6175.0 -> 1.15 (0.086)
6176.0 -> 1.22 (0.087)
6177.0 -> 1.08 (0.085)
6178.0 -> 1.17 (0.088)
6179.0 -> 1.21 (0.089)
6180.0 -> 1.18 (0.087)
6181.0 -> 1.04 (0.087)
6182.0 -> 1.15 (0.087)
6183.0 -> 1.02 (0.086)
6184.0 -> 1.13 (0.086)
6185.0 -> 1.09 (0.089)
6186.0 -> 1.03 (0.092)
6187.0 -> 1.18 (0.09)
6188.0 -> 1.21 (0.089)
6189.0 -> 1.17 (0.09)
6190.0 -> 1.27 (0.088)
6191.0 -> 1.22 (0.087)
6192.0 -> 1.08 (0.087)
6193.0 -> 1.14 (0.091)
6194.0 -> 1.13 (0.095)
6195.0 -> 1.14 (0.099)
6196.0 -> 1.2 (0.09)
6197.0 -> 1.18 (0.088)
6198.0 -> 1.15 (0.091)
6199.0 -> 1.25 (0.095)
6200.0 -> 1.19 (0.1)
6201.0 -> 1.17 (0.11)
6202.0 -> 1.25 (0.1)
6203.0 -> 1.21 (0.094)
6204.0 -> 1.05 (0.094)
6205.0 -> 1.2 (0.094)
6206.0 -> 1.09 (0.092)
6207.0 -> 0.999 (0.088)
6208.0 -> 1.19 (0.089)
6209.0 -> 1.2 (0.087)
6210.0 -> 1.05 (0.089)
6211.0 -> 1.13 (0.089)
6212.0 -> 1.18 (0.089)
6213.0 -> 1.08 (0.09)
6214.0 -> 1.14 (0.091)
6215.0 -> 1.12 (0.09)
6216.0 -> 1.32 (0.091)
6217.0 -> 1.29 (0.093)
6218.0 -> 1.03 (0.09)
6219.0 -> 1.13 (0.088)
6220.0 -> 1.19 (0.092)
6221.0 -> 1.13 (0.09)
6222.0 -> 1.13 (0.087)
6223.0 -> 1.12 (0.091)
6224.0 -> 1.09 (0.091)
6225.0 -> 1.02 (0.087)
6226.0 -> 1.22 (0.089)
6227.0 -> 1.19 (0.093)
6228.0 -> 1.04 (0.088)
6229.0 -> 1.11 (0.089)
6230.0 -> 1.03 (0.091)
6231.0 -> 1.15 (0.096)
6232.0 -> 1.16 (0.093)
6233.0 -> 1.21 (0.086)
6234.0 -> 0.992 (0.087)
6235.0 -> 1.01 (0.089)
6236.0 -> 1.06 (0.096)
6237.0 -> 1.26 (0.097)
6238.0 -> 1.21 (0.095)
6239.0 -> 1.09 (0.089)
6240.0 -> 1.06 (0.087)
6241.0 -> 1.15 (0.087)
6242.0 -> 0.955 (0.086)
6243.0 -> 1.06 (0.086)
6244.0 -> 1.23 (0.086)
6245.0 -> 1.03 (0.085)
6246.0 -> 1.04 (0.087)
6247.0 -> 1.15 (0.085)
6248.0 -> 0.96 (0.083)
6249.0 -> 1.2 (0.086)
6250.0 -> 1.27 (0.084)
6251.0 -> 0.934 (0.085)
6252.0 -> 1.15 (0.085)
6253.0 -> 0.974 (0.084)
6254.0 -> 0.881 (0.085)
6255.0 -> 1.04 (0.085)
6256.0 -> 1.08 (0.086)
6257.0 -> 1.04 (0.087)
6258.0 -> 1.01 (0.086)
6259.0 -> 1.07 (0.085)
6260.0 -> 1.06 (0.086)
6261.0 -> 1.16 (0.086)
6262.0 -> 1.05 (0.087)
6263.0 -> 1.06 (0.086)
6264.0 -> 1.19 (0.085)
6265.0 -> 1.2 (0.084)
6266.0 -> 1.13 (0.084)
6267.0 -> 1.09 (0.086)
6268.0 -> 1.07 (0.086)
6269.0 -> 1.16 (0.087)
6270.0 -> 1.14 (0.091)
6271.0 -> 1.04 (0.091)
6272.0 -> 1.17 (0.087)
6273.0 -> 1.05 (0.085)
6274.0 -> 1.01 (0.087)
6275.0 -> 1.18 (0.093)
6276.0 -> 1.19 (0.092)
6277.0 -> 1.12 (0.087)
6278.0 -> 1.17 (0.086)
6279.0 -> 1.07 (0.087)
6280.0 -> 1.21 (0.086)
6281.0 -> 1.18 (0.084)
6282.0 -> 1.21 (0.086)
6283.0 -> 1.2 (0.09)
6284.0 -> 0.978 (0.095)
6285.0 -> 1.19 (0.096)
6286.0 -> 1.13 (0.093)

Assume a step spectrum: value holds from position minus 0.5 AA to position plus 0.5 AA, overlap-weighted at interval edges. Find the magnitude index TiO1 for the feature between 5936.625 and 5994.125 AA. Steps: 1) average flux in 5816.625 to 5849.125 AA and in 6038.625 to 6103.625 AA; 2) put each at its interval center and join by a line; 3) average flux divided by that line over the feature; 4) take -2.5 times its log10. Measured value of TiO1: 0.03 mag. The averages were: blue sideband 1.2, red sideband 1.06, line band 1.09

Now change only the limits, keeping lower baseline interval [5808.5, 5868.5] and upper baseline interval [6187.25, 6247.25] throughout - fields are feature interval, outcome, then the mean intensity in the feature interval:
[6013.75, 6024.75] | 0.11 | 1.04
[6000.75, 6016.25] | 0.13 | 1.03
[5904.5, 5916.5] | 0.08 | 1.09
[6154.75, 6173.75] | 0.09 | 1.05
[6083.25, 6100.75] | 0.07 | 1.08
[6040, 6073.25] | 0.12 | 1.04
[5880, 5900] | 0.13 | 1.04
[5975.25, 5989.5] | 0.11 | 1.05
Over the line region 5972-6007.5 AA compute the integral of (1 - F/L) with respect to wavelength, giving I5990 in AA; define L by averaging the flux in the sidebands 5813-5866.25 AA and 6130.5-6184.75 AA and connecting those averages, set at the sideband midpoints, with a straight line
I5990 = 2.6 AA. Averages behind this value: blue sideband 1.18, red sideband 1.1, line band 1.05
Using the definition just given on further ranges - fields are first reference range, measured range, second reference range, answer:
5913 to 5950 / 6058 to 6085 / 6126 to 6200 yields 1.4 AA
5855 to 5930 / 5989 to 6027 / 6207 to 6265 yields 2.1 AA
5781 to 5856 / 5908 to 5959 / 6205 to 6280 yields 2.6 AA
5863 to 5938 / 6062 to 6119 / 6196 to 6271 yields 0.9 AA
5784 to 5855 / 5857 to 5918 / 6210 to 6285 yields 4.3 AA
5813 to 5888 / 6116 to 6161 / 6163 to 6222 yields 1.4 AA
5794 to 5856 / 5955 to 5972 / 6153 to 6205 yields 1.0 AA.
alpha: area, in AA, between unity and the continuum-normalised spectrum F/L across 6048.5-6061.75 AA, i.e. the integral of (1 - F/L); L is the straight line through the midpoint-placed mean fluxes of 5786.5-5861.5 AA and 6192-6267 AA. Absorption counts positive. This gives 1.4 AA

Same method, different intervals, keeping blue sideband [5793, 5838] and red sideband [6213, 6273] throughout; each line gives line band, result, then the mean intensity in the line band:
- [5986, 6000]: 1.1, 1.07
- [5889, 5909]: 2.8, 1.02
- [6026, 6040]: 1.4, 1.04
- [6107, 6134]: 0.8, 1.1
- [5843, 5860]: 0.4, 1.17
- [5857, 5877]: 0.9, 1.14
